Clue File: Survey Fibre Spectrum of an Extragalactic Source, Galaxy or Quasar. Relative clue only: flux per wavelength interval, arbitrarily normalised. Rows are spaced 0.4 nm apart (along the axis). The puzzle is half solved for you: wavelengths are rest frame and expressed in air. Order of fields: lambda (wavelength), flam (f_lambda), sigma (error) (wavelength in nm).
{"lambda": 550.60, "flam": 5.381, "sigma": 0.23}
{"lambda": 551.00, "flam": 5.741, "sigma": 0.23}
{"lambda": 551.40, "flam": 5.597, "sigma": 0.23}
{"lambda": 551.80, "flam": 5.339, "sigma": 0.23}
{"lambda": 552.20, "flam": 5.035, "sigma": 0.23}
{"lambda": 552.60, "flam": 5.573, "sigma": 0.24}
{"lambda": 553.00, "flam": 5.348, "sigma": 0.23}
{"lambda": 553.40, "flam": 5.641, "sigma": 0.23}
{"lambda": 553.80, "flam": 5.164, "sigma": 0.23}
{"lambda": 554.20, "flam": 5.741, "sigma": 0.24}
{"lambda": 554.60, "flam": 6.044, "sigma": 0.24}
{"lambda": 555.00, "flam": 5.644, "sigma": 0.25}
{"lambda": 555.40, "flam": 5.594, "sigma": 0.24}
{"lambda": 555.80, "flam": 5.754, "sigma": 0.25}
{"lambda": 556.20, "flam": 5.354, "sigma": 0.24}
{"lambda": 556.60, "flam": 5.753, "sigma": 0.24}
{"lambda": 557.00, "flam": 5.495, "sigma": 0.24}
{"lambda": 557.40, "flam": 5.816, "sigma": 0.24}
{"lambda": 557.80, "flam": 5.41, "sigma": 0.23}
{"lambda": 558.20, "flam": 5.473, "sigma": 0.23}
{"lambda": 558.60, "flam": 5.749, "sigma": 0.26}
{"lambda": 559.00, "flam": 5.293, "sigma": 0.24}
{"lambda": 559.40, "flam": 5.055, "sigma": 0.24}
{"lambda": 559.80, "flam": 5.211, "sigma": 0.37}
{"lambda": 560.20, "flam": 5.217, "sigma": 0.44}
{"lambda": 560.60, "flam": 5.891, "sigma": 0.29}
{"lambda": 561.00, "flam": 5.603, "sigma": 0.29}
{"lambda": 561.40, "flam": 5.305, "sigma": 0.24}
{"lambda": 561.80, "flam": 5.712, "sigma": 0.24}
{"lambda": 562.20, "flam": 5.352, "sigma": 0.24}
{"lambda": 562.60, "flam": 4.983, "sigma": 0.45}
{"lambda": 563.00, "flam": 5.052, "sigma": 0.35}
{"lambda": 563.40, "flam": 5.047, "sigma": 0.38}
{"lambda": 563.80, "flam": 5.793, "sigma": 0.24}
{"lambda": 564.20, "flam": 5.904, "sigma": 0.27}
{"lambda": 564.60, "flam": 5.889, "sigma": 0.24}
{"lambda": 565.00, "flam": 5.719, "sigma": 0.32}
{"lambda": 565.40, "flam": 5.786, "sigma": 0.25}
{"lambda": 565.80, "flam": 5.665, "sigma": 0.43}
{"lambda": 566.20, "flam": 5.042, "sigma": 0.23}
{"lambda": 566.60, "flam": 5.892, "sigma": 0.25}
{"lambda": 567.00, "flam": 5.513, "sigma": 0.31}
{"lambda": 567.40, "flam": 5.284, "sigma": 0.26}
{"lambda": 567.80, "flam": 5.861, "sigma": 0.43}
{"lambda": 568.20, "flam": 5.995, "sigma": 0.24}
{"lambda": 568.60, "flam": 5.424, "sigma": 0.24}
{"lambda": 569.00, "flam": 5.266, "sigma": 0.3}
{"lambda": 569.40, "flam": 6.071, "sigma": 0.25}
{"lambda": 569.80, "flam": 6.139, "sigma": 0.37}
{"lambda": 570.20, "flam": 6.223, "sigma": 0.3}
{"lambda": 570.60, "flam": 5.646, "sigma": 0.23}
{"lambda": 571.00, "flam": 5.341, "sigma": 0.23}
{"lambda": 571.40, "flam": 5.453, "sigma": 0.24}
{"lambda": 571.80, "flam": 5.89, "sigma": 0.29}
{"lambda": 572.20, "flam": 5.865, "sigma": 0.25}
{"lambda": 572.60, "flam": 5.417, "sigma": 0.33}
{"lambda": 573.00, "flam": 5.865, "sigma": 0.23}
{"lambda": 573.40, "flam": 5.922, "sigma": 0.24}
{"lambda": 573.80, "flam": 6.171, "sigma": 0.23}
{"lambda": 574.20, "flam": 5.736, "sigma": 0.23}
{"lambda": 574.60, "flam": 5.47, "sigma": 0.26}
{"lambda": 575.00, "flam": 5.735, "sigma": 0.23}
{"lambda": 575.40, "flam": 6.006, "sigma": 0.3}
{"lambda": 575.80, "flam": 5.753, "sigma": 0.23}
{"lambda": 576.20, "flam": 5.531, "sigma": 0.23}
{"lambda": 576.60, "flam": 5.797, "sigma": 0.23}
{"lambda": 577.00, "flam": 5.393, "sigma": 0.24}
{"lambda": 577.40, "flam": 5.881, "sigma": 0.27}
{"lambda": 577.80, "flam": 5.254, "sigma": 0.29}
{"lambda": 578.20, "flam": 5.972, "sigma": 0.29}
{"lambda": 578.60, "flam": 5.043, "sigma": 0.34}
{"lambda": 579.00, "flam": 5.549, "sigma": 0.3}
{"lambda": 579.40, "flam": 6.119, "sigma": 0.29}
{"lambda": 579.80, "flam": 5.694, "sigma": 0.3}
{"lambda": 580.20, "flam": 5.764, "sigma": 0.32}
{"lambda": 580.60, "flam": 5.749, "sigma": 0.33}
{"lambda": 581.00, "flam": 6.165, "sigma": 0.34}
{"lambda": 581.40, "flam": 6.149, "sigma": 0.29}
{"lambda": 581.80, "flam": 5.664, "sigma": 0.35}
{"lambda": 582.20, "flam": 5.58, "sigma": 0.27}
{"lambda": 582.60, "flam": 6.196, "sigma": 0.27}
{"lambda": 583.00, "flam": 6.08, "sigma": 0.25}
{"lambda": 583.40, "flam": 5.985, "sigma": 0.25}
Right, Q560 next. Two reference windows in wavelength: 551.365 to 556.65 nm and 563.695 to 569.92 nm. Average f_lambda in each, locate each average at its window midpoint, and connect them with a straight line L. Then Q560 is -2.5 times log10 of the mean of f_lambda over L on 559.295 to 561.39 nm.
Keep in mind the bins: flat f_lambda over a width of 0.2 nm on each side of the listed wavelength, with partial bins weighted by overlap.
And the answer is 0.04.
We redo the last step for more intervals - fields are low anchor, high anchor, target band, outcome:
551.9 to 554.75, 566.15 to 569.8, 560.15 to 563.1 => 0.033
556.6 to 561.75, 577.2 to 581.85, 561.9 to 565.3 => 0.011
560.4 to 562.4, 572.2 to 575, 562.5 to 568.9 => 0.016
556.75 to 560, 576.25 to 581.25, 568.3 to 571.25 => -0.029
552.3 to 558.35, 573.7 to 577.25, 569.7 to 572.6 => -0.012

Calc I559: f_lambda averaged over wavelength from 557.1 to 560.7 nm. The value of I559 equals 5.45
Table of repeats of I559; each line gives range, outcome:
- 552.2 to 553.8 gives 5.42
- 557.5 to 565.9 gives 5.48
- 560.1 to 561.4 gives 5.56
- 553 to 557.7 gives 5.62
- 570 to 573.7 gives 5.75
